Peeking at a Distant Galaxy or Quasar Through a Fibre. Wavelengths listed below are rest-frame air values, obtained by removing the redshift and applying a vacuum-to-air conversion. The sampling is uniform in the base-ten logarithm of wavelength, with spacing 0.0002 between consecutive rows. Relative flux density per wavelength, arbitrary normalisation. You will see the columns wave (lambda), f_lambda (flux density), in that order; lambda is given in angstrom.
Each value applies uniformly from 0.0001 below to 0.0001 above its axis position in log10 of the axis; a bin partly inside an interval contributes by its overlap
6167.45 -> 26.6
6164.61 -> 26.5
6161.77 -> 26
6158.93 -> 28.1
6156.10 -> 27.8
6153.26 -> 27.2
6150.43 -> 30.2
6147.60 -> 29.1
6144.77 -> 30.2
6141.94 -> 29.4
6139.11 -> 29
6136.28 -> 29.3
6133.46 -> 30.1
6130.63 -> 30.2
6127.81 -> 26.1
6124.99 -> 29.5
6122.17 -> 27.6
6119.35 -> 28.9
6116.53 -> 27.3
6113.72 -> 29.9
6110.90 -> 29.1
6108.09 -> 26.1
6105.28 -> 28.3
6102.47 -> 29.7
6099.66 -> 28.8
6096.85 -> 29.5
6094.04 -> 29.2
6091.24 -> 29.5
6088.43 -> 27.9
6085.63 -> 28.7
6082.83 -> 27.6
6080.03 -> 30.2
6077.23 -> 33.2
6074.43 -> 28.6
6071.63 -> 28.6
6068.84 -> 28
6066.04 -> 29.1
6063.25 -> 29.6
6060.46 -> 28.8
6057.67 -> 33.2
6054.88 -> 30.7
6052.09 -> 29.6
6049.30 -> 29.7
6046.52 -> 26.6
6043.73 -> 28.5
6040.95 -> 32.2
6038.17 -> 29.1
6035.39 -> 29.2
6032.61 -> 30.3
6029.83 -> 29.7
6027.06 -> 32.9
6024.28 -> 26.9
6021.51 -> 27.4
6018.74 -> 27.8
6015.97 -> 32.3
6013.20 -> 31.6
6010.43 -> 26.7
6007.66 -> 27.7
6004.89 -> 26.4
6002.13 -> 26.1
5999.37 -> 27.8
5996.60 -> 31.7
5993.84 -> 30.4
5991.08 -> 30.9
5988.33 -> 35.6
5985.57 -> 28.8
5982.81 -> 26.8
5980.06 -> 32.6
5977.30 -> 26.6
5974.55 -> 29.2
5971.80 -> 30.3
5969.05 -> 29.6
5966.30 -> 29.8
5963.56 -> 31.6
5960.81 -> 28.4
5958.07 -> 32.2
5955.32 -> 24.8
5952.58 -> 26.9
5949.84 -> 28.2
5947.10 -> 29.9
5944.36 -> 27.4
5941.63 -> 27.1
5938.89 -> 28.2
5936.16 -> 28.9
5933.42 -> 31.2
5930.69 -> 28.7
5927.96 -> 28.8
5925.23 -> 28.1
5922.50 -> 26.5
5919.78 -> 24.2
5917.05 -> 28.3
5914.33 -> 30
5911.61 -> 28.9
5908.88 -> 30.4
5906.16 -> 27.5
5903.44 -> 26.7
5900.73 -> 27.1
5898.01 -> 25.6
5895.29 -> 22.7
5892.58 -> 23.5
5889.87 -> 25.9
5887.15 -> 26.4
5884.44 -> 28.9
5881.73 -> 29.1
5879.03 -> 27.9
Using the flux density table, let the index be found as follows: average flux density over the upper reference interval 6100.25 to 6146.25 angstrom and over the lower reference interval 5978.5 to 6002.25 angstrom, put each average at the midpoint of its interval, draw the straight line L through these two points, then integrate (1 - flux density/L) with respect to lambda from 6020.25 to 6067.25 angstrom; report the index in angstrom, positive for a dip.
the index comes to 0.1 angstrom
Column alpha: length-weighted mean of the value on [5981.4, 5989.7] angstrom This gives 30.4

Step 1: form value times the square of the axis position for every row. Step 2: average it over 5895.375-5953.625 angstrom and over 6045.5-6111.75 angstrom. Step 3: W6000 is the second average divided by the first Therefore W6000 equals 1.1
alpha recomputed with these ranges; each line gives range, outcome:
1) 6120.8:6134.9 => 28.7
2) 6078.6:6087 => 28.9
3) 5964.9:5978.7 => 29.1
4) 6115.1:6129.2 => 27.9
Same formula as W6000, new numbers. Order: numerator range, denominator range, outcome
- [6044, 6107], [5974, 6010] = 1.03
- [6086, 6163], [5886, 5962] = 1.11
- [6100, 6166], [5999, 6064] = 1.01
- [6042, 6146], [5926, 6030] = 1.04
